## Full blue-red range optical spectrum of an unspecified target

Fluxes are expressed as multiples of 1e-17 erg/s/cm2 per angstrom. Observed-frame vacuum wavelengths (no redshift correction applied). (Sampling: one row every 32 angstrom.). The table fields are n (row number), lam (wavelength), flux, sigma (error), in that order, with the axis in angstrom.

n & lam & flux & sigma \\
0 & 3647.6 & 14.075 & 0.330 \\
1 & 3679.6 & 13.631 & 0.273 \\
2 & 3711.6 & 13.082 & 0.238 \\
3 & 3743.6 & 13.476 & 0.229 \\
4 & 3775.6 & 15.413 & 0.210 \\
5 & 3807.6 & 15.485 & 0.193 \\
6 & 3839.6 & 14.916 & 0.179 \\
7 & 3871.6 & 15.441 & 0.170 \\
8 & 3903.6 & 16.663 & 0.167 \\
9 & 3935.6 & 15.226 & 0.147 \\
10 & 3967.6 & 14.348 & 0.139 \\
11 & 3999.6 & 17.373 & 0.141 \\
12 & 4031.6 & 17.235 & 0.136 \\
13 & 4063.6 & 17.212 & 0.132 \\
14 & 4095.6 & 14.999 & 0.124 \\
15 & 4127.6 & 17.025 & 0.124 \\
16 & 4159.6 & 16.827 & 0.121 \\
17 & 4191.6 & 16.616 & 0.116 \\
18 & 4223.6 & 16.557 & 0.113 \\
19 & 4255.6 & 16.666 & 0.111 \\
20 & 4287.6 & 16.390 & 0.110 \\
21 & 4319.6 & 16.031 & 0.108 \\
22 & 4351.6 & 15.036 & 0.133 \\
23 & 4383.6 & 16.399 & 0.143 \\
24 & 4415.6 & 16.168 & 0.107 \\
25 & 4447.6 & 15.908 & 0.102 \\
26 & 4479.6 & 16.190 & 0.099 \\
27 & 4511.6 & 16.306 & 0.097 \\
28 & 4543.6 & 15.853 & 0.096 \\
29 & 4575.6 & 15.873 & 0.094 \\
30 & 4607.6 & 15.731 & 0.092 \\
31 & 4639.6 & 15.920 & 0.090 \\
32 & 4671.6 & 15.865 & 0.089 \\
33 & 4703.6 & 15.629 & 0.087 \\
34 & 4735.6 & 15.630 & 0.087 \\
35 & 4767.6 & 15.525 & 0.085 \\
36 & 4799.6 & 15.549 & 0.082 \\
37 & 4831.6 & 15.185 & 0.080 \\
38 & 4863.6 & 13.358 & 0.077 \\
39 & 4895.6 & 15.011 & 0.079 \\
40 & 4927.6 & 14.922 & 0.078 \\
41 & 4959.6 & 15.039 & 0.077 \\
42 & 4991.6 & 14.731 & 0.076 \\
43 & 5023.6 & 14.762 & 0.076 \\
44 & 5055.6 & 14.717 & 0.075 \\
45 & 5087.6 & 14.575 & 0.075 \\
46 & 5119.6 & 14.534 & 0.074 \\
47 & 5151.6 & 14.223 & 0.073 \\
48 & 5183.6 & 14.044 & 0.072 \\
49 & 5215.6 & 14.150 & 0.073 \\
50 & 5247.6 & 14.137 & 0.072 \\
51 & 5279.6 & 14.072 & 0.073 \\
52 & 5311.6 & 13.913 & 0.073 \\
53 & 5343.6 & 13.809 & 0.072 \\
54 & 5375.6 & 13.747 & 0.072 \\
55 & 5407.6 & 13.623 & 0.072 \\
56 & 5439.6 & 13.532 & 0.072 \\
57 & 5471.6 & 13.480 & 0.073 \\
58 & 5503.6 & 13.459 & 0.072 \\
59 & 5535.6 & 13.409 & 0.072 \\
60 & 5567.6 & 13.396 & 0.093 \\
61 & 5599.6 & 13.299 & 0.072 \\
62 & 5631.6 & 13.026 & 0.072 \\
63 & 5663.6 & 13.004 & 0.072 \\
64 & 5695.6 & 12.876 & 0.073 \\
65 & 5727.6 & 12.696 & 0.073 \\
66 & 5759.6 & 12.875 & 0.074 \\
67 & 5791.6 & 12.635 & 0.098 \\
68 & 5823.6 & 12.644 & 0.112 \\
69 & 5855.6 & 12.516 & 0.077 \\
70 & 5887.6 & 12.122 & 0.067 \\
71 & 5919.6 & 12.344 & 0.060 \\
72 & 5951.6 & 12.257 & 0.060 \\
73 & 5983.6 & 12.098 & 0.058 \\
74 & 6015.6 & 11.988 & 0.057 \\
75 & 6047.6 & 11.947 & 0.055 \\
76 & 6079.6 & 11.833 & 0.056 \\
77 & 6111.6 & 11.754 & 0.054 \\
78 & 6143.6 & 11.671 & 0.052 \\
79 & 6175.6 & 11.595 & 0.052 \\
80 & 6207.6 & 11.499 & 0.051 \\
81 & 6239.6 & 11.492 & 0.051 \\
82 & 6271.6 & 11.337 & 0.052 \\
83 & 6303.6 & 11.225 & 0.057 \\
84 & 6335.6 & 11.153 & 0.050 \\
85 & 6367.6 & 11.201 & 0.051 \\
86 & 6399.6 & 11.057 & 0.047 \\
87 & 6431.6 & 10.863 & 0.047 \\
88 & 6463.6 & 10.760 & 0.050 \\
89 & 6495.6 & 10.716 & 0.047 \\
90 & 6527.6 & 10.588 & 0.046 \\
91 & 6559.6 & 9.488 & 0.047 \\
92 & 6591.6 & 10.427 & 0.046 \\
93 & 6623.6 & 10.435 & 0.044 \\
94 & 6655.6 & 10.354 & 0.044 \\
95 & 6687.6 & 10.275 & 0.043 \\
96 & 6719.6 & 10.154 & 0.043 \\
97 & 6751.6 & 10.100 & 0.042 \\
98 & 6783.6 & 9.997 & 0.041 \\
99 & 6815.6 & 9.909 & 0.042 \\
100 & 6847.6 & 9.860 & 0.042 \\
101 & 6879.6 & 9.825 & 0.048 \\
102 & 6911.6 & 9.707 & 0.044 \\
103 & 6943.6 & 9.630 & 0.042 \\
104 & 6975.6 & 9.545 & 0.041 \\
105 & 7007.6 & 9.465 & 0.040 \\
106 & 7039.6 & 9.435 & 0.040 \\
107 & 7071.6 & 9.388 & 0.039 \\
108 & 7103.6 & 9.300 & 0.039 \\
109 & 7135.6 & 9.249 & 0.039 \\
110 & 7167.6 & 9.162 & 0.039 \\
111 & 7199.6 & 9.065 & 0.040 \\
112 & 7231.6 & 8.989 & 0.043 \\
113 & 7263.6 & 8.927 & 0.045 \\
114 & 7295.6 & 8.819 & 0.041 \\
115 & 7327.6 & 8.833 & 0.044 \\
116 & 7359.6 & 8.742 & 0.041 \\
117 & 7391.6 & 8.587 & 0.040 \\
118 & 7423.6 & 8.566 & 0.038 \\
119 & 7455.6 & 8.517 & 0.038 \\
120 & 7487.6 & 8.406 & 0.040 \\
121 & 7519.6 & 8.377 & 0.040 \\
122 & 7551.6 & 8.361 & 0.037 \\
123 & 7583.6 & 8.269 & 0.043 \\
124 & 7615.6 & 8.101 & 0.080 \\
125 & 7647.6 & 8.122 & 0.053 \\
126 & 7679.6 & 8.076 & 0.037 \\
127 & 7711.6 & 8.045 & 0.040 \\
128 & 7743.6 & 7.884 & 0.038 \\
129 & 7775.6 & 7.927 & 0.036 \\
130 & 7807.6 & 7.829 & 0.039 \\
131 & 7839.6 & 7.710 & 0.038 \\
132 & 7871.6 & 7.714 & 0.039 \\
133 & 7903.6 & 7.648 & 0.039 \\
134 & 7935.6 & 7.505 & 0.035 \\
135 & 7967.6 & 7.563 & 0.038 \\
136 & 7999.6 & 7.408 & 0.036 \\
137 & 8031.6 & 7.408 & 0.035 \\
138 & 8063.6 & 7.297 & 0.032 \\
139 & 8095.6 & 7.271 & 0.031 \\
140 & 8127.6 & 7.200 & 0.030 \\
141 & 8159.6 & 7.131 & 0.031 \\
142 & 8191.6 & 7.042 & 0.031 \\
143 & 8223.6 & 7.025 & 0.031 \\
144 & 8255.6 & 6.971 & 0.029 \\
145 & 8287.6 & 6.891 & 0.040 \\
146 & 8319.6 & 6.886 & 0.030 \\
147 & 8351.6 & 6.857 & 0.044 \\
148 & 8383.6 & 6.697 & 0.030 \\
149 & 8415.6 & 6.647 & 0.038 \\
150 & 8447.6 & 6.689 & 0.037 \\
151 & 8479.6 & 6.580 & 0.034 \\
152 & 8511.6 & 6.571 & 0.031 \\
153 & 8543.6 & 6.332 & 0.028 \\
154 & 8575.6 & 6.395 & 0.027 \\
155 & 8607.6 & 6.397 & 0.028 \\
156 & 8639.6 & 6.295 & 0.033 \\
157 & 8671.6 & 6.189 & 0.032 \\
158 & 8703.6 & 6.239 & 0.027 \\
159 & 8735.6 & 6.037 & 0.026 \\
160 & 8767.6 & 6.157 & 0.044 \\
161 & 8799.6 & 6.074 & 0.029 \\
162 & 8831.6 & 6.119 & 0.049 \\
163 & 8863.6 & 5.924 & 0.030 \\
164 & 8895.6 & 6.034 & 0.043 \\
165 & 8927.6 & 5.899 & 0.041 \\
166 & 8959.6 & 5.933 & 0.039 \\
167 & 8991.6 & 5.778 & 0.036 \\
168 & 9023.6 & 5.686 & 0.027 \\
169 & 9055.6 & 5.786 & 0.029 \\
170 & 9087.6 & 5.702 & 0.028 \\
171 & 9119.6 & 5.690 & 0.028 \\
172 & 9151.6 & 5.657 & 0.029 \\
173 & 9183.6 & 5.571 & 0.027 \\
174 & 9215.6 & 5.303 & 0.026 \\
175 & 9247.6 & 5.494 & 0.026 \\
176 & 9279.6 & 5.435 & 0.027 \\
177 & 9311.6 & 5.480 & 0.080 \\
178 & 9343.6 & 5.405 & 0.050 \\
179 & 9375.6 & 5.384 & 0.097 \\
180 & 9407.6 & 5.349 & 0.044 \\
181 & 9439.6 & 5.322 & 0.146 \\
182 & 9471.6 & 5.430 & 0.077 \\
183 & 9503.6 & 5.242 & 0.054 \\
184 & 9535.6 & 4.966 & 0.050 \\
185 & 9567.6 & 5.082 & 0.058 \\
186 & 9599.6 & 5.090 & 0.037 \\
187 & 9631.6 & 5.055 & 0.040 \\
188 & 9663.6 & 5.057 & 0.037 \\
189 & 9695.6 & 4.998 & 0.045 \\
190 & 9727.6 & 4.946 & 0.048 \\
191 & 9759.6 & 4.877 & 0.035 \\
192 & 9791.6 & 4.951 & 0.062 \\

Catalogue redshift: -0.001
